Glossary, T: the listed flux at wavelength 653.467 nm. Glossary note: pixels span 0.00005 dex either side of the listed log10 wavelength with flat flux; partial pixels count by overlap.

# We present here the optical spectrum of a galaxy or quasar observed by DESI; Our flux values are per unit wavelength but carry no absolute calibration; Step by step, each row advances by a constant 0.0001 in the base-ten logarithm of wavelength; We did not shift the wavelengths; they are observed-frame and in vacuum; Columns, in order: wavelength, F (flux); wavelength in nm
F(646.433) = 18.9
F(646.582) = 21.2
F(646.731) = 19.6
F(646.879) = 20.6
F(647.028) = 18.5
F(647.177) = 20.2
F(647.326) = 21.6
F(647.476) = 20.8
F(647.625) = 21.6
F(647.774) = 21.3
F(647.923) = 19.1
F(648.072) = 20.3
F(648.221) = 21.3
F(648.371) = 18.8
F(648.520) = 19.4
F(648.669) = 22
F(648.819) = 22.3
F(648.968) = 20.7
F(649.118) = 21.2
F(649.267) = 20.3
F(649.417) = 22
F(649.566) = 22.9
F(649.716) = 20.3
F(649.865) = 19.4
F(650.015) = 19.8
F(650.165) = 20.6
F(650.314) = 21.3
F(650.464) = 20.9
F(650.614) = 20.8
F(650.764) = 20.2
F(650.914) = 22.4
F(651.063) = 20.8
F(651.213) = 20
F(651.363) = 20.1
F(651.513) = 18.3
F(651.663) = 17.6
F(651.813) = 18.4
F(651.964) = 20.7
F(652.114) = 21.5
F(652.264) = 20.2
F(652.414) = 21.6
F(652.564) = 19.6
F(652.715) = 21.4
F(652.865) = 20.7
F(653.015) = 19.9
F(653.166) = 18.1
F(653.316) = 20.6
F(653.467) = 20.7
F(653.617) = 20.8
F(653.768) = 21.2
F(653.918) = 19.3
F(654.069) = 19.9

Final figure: 20.7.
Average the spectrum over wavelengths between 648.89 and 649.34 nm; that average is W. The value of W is 20.8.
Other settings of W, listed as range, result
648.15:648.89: 20.7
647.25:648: 20.9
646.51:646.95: 20.5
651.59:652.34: 19.7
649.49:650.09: 20.6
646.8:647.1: 19.6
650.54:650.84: 20.5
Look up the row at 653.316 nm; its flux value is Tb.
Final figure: 20.6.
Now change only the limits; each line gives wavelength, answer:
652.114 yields 21.5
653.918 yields 19.3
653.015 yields 19.9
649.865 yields 19.4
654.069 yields 19.9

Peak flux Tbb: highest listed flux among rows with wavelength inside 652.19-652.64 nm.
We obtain 21.6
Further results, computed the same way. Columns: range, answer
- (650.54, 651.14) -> 22.4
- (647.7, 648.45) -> 21.3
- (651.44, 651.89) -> 18.4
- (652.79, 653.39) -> 20.7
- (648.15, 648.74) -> 22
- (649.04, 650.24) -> 22.9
